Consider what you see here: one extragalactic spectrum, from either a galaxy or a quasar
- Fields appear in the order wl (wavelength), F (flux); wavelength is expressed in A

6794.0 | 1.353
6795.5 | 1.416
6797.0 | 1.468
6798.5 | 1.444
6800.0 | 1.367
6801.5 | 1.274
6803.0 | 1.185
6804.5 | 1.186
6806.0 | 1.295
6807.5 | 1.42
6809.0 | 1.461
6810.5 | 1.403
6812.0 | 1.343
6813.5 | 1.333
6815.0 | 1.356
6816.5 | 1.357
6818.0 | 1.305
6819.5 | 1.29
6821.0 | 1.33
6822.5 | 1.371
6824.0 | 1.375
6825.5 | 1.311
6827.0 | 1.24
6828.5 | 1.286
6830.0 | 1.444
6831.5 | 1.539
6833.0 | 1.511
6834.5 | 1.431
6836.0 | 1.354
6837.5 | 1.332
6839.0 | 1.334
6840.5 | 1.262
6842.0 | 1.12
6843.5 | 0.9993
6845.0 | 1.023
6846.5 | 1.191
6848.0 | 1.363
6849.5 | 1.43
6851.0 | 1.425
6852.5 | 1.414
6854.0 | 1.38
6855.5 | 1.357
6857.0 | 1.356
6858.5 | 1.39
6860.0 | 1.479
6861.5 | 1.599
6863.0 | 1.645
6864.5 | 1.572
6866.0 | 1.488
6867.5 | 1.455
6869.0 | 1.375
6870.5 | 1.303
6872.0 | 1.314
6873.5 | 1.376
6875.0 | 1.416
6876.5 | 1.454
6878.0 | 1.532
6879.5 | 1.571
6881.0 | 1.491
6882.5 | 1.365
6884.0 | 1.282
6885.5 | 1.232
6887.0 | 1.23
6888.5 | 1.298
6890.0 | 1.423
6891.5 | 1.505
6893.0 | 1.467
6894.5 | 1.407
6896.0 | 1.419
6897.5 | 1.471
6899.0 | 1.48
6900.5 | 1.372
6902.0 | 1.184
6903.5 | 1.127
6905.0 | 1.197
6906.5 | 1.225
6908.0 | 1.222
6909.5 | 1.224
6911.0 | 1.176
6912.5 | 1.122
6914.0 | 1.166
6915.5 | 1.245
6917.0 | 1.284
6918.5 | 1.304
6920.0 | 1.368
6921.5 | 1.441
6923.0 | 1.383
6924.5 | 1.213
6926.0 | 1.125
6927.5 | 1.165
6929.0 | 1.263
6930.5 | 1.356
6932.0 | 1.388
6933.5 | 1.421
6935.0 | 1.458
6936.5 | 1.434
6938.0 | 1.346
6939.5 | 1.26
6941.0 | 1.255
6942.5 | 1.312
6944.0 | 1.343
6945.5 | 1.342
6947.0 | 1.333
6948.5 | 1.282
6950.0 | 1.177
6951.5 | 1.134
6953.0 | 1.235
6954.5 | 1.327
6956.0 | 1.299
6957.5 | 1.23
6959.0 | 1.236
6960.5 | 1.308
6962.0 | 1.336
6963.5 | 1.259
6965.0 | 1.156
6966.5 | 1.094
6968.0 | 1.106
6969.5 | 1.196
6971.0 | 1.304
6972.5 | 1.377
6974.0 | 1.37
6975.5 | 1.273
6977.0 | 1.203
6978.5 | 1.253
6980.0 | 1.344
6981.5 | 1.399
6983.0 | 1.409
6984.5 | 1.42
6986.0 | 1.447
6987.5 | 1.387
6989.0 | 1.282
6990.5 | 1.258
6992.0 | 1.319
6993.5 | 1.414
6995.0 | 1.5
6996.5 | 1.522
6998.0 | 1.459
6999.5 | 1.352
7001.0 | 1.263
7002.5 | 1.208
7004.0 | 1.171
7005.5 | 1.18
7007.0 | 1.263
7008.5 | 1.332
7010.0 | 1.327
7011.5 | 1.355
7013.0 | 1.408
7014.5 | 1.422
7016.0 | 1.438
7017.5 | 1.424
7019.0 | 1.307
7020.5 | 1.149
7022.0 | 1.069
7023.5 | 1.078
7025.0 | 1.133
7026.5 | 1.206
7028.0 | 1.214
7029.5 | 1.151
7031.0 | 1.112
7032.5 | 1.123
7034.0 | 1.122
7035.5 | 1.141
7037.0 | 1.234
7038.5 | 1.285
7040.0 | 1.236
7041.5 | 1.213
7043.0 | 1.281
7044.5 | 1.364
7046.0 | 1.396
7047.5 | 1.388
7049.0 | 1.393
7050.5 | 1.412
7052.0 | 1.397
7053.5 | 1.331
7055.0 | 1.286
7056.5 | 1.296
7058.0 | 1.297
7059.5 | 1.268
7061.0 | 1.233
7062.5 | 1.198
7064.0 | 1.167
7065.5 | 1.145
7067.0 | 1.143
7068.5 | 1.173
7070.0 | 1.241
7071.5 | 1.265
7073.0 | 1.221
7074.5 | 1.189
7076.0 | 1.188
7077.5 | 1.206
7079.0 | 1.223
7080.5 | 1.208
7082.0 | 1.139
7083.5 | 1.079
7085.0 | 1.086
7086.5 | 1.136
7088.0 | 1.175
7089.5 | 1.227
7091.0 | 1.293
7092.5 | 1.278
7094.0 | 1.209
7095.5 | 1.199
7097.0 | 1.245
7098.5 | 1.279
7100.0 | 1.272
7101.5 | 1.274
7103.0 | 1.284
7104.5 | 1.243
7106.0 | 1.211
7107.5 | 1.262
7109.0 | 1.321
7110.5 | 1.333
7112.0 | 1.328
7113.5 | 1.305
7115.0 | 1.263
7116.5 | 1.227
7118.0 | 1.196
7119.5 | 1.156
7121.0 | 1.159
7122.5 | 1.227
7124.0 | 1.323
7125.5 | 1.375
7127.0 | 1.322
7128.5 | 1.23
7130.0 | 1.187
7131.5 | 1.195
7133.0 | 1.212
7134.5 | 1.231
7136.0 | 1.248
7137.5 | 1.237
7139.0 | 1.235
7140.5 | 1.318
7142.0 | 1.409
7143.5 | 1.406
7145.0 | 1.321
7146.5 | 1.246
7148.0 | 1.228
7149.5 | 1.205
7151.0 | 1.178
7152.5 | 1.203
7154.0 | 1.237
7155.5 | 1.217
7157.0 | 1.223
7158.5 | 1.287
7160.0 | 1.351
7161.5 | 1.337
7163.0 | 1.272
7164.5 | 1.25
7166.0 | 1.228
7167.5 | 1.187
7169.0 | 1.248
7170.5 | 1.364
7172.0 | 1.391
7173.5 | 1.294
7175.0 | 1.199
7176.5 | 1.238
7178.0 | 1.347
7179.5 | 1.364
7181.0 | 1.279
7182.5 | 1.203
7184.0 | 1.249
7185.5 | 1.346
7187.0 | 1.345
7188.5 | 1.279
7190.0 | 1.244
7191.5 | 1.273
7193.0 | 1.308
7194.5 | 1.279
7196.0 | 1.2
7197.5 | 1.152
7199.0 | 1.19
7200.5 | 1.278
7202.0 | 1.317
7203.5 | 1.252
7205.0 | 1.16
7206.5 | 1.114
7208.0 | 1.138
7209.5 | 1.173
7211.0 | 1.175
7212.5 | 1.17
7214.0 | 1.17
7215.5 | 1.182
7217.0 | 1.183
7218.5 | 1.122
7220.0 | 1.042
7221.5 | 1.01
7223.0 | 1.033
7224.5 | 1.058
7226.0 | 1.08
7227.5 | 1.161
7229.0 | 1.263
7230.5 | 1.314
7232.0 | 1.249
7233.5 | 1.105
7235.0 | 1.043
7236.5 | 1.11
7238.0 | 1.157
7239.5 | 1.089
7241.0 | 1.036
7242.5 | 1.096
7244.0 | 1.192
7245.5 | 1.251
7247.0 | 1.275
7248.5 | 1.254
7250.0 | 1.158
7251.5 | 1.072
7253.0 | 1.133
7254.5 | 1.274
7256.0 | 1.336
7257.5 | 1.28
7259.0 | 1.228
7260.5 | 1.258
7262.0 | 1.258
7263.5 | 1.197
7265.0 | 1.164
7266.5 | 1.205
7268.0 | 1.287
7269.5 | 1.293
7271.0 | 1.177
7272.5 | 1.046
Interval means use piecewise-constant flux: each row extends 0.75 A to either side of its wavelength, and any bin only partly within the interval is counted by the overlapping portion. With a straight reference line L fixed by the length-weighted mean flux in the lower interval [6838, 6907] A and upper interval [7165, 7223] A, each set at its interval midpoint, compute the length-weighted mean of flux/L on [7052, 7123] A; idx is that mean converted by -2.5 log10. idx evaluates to 0.04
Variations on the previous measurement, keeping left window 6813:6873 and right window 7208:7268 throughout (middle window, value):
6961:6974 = 0.05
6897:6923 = 0.05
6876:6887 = -0.05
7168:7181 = -0.09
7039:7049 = -0.05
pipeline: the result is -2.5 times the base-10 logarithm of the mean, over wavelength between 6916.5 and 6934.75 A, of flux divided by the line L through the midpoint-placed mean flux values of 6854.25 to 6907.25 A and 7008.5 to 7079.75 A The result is 0.035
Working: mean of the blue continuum 1.4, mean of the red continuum 1.25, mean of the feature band 1.31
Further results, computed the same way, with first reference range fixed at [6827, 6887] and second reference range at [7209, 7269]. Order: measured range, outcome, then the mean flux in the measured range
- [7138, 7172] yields -0.049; 1.27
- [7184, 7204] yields -0.062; 1.27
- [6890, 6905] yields -0.014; 1.37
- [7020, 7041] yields 0.109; 1.16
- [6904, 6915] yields 0.137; 1.19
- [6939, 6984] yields 0.041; 1.27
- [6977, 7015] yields -0.034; 1.34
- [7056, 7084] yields 0.052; 1.2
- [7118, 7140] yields -0.006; 1.24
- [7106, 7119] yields -0.029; 1.27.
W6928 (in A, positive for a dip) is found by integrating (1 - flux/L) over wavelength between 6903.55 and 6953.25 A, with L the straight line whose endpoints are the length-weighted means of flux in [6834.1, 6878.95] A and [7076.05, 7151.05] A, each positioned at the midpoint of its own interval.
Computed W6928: 2.2 A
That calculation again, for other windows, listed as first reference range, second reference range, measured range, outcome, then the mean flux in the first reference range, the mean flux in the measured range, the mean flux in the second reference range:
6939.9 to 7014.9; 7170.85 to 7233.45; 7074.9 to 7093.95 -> 1.1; 1.3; 1.19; 1.21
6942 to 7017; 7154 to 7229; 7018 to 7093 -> 3.2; 1.31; 1.22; 1.22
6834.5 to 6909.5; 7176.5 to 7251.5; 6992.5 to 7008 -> -0.4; 1.36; 1.33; 1.19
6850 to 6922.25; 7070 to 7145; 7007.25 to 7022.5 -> -0.4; 1.37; 1.33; 1.24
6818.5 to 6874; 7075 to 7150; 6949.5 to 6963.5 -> 0.6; 1.36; 1.26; 1.24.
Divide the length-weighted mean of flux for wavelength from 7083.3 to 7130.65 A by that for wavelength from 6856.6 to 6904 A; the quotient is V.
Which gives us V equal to 0.88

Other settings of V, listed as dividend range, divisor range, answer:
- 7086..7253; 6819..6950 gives 0.91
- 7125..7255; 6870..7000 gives 0.93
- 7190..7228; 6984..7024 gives 0.88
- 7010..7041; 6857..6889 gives 0.87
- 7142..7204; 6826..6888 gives 0.92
